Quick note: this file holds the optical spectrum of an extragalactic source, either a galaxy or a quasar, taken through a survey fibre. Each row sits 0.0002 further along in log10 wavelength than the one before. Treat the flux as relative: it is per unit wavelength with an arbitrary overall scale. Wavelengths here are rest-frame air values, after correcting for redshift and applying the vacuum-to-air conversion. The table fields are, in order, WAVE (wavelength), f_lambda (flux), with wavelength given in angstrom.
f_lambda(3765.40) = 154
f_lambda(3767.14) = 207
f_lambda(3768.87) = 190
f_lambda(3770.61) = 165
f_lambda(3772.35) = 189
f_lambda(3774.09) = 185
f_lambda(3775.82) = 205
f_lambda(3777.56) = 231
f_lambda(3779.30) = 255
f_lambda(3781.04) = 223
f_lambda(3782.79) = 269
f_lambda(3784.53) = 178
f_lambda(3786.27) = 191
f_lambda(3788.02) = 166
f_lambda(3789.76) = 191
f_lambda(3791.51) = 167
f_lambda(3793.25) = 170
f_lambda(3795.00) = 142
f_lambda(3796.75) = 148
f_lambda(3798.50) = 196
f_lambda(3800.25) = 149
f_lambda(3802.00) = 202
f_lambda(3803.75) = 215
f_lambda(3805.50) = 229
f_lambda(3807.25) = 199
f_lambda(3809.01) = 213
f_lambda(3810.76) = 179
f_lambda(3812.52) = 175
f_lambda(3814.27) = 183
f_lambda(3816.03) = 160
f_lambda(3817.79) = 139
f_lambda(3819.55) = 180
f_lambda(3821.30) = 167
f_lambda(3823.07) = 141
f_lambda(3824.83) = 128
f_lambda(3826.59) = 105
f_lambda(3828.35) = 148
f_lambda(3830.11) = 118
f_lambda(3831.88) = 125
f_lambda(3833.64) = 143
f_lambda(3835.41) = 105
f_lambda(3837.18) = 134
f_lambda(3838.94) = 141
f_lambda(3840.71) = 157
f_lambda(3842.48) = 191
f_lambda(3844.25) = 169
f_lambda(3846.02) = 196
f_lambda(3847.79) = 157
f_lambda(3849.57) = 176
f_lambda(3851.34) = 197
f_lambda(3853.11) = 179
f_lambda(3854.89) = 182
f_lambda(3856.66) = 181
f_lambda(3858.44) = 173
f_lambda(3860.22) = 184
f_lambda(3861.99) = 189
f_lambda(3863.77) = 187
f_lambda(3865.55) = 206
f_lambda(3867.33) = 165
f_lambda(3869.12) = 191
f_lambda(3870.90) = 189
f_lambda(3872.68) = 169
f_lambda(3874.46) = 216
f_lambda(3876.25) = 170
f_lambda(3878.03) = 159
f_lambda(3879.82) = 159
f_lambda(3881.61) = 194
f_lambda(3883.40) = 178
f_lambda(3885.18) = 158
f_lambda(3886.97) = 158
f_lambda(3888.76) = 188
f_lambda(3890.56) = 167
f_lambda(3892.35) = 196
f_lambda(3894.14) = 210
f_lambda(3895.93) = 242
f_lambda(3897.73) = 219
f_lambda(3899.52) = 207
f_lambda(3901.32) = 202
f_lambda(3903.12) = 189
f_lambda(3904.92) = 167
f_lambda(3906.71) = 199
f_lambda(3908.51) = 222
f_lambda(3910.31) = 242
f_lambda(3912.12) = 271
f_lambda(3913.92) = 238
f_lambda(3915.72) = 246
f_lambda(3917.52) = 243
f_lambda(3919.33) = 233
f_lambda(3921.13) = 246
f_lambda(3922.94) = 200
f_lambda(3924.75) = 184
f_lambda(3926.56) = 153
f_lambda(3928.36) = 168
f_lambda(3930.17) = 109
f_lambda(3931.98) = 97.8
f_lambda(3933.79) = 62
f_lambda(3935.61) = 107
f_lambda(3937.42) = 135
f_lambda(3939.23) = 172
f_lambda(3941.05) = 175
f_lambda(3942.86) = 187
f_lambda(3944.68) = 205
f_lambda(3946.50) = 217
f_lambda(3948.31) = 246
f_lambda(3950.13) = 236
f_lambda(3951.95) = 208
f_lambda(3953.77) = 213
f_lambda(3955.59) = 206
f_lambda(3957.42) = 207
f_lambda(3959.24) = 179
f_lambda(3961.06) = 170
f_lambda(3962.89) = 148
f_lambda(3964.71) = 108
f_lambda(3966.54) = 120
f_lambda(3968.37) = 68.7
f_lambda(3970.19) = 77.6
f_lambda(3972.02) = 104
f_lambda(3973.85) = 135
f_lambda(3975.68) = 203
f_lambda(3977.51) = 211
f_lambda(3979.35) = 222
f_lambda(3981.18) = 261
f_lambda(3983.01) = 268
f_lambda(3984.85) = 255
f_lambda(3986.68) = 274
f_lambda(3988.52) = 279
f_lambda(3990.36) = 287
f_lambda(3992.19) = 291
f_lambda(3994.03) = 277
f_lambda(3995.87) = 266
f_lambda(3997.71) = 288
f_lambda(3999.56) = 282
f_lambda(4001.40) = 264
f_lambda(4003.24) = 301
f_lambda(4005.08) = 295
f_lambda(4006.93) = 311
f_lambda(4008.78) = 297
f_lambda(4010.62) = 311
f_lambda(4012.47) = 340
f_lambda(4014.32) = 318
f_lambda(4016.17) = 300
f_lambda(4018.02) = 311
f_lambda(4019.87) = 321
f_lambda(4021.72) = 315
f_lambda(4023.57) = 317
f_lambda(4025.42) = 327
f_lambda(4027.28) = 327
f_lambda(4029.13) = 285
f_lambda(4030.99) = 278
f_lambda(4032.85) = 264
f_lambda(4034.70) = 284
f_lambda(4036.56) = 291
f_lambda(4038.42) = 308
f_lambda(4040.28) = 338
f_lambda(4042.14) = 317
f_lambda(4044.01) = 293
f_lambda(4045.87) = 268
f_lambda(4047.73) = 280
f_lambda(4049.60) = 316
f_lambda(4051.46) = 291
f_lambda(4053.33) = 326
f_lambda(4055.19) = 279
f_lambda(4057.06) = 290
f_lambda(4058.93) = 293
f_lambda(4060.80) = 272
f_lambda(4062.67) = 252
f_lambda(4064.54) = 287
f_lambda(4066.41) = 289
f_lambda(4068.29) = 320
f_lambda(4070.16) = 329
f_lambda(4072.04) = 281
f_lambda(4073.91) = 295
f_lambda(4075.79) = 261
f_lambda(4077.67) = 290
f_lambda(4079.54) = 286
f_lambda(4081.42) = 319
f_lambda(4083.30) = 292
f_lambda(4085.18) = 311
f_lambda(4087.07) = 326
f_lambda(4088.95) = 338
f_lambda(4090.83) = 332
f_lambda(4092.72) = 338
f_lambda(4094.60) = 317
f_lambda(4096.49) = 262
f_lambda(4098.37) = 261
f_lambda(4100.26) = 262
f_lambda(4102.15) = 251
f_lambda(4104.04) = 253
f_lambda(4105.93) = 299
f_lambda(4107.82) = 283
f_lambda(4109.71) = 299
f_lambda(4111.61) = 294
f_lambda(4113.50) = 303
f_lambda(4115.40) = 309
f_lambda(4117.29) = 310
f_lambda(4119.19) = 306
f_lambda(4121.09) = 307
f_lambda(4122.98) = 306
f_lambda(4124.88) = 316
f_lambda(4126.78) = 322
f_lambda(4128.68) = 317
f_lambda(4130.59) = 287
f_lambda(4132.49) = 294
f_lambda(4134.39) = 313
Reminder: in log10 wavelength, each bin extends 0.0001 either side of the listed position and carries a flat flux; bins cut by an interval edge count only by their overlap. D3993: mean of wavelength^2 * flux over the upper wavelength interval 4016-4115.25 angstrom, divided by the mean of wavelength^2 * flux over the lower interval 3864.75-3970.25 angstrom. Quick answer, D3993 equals 1.74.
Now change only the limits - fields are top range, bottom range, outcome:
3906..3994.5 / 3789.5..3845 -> 1.29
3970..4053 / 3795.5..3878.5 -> 1.79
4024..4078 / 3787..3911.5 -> 1.84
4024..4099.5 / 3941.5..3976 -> 1.85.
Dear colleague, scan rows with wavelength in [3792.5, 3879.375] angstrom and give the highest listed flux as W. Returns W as 229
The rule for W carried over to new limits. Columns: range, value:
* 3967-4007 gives 311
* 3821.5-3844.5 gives 191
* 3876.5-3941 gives 271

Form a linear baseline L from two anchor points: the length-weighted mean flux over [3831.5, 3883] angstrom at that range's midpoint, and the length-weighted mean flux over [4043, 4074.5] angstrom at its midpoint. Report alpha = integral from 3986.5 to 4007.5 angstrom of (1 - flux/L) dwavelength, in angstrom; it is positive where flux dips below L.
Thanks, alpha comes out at -2.41 angstrom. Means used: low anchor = 172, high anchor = 292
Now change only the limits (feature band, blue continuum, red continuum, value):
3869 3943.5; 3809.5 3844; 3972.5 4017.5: 6.94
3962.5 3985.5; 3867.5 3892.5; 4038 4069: 7.12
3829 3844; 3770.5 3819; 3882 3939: 3.86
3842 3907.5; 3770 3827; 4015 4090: 9.86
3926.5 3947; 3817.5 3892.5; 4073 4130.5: 6.15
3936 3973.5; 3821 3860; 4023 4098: 9.99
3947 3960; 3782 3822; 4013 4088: 2.02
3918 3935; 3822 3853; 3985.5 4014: 4.76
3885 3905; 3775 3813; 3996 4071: 3.76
